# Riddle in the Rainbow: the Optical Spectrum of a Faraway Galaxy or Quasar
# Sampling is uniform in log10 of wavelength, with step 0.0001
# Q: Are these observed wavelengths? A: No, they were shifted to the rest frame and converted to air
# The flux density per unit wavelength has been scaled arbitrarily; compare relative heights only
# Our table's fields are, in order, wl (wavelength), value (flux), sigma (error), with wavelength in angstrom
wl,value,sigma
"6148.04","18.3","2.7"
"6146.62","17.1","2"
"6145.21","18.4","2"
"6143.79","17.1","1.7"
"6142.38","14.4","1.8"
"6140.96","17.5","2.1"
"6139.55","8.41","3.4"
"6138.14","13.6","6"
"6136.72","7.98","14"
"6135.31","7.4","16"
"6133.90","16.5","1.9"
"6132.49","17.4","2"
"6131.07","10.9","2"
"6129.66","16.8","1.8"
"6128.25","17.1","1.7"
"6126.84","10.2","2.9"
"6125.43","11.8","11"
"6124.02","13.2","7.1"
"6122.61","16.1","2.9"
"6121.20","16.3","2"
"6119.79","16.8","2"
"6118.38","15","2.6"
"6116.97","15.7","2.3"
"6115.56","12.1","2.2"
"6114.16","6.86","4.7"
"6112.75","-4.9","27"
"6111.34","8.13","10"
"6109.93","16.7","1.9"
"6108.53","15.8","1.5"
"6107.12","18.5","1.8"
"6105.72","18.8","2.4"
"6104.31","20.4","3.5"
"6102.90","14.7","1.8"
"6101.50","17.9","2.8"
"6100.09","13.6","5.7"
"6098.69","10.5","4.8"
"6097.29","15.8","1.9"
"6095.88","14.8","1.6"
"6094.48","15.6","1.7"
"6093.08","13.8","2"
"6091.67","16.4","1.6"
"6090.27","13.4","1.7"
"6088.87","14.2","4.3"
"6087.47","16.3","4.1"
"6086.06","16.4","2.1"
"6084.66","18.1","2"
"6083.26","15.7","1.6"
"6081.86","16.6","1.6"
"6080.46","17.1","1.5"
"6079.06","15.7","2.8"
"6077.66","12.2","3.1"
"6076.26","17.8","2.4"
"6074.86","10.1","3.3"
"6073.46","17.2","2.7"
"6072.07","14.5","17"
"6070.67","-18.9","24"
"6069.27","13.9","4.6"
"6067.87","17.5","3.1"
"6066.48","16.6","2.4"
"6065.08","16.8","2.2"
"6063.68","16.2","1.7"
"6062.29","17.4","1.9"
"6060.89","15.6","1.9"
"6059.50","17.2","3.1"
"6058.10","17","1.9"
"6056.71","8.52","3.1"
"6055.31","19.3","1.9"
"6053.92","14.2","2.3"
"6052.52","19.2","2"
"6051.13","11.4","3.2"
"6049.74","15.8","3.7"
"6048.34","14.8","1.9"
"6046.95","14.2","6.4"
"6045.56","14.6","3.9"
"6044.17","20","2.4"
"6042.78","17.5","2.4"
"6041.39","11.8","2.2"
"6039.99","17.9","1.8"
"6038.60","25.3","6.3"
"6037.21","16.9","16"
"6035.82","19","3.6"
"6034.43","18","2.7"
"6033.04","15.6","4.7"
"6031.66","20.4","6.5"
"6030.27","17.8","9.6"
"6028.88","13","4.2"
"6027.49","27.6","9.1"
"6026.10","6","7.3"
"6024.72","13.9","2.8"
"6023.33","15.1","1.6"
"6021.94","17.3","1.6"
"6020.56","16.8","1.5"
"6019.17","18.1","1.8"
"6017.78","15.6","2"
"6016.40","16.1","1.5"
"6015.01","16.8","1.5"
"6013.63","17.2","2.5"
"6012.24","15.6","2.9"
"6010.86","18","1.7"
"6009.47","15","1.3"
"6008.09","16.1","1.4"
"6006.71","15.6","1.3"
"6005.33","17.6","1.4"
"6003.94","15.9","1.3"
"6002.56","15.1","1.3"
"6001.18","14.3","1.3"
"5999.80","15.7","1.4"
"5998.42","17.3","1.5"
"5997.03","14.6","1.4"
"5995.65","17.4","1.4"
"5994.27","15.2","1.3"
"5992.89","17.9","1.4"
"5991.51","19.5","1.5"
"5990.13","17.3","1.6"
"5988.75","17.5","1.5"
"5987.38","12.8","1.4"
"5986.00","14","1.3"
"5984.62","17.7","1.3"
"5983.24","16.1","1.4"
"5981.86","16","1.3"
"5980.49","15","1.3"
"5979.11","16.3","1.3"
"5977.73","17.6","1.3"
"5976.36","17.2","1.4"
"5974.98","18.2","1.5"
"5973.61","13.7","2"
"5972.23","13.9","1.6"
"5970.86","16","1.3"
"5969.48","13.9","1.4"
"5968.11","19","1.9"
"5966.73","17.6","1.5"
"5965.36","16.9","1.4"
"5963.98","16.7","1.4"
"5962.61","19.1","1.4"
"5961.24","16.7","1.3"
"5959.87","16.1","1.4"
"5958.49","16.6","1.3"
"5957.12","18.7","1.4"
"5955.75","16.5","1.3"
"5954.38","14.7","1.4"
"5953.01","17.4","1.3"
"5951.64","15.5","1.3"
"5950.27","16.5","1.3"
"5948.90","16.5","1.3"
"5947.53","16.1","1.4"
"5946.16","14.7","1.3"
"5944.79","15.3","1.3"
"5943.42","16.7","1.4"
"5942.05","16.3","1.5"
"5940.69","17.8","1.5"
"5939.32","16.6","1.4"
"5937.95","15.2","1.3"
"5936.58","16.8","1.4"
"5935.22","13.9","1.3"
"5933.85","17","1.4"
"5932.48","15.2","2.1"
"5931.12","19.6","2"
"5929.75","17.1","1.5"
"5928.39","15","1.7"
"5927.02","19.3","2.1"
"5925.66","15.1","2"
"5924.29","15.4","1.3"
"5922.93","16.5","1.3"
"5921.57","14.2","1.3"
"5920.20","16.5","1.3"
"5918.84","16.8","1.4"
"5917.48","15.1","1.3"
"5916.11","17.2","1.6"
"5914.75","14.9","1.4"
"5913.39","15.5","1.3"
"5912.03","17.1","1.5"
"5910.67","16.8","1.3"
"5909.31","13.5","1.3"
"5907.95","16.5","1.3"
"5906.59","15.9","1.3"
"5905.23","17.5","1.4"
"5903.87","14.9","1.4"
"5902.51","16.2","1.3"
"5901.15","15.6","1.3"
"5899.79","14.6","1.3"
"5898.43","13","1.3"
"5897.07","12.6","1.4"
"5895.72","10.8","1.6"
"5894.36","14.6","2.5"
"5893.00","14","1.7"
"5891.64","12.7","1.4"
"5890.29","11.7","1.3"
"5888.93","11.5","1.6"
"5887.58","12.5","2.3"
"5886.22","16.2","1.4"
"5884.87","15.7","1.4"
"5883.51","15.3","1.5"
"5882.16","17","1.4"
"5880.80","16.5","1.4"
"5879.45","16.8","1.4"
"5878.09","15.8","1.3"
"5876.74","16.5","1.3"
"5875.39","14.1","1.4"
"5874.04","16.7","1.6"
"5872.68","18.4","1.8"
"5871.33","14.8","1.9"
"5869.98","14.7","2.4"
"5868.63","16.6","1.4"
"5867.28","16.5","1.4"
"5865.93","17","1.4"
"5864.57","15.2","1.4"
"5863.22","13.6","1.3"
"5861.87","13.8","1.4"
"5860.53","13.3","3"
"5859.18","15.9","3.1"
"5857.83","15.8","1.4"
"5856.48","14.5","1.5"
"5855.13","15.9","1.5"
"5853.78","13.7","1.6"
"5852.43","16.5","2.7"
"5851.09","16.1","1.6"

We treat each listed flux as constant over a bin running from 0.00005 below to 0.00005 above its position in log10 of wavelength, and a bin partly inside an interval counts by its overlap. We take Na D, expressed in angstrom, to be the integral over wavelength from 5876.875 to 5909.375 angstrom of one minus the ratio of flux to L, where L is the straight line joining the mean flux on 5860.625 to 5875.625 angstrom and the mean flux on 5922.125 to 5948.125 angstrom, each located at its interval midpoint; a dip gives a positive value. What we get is 2.31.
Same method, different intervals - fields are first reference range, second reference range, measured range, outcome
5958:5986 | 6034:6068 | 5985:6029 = 0.8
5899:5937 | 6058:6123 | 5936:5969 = -2.0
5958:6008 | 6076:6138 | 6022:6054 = -2.4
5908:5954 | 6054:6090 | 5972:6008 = -1.8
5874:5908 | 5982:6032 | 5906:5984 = -4.1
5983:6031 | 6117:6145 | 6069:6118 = 4.0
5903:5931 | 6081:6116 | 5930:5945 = -0.5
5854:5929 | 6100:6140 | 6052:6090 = -1.8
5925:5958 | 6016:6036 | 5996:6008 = 0.5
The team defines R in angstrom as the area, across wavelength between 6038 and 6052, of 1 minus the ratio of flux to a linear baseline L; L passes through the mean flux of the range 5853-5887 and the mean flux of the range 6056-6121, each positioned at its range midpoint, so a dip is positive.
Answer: -1.88 angstrom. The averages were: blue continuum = 15.6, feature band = 16.3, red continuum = 14.1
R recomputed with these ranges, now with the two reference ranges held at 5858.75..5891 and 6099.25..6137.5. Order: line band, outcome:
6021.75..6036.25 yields -2.5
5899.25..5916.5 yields -0.9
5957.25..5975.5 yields -2.4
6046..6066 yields -2.2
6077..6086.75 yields -1.5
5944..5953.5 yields -0.8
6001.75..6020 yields -2.6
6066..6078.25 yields 2.5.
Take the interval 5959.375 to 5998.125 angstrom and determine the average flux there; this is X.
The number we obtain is 16.4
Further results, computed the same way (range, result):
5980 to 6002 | 16.2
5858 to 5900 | 14.8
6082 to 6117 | 14.2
